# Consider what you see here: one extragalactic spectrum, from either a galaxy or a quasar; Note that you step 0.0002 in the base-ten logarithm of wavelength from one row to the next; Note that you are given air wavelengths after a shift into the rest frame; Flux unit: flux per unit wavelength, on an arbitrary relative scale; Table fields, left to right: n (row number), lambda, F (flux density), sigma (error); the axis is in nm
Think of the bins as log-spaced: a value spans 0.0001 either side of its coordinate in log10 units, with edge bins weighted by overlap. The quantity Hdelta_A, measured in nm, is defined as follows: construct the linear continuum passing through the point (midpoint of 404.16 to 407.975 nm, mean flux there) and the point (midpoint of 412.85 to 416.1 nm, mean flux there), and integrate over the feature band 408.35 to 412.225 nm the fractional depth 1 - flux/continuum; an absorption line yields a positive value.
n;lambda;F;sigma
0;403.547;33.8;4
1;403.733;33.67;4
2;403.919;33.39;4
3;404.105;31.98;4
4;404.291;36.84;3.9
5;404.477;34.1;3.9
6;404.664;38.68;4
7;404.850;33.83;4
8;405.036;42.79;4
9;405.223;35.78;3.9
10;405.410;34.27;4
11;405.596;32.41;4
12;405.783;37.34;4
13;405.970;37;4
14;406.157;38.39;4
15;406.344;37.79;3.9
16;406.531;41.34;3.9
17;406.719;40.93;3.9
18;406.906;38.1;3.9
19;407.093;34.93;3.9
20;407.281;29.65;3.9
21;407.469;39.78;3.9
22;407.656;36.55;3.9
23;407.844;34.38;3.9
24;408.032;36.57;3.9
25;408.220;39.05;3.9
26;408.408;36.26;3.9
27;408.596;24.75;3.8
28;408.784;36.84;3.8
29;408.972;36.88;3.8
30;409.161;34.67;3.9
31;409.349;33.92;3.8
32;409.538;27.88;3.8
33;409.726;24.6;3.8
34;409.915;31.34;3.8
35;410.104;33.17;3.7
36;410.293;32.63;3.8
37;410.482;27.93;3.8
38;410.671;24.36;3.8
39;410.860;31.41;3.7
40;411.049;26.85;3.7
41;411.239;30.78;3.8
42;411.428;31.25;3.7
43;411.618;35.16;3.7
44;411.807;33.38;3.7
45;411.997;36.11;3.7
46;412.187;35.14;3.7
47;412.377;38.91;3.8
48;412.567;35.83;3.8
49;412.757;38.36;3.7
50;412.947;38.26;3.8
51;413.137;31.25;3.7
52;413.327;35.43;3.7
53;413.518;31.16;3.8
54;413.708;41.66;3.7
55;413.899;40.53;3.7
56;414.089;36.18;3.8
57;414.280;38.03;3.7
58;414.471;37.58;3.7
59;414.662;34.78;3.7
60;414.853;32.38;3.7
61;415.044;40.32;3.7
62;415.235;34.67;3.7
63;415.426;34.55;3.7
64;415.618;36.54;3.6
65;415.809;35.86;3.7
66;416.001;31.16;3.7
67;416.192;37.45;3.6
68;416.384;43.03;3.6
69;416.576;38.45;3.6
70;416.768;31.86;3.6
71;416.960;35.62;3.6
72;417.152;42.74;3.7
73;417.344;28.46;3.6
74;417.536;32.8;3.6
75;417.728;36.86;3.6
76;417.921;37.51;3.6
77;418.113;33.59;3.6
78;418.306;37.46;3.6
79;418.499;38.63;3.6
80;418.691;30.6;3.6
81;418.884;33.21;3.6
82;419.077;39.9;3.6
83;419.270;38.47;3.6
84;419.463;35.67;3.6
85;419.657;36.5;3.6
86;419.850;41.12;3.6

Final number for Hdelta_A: 0.50 nm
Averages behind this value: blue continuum 36.7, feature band 31.6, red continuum 35.9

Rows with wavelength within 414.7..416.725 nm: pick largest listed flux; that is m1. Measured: 43.03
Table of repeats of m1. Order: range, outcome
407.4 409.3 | 39.78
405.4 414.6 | 41.66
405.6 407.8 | 41.34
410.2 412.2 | 36.11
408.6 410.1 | 36.88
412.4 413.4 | 38.36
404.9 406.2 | 42.79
